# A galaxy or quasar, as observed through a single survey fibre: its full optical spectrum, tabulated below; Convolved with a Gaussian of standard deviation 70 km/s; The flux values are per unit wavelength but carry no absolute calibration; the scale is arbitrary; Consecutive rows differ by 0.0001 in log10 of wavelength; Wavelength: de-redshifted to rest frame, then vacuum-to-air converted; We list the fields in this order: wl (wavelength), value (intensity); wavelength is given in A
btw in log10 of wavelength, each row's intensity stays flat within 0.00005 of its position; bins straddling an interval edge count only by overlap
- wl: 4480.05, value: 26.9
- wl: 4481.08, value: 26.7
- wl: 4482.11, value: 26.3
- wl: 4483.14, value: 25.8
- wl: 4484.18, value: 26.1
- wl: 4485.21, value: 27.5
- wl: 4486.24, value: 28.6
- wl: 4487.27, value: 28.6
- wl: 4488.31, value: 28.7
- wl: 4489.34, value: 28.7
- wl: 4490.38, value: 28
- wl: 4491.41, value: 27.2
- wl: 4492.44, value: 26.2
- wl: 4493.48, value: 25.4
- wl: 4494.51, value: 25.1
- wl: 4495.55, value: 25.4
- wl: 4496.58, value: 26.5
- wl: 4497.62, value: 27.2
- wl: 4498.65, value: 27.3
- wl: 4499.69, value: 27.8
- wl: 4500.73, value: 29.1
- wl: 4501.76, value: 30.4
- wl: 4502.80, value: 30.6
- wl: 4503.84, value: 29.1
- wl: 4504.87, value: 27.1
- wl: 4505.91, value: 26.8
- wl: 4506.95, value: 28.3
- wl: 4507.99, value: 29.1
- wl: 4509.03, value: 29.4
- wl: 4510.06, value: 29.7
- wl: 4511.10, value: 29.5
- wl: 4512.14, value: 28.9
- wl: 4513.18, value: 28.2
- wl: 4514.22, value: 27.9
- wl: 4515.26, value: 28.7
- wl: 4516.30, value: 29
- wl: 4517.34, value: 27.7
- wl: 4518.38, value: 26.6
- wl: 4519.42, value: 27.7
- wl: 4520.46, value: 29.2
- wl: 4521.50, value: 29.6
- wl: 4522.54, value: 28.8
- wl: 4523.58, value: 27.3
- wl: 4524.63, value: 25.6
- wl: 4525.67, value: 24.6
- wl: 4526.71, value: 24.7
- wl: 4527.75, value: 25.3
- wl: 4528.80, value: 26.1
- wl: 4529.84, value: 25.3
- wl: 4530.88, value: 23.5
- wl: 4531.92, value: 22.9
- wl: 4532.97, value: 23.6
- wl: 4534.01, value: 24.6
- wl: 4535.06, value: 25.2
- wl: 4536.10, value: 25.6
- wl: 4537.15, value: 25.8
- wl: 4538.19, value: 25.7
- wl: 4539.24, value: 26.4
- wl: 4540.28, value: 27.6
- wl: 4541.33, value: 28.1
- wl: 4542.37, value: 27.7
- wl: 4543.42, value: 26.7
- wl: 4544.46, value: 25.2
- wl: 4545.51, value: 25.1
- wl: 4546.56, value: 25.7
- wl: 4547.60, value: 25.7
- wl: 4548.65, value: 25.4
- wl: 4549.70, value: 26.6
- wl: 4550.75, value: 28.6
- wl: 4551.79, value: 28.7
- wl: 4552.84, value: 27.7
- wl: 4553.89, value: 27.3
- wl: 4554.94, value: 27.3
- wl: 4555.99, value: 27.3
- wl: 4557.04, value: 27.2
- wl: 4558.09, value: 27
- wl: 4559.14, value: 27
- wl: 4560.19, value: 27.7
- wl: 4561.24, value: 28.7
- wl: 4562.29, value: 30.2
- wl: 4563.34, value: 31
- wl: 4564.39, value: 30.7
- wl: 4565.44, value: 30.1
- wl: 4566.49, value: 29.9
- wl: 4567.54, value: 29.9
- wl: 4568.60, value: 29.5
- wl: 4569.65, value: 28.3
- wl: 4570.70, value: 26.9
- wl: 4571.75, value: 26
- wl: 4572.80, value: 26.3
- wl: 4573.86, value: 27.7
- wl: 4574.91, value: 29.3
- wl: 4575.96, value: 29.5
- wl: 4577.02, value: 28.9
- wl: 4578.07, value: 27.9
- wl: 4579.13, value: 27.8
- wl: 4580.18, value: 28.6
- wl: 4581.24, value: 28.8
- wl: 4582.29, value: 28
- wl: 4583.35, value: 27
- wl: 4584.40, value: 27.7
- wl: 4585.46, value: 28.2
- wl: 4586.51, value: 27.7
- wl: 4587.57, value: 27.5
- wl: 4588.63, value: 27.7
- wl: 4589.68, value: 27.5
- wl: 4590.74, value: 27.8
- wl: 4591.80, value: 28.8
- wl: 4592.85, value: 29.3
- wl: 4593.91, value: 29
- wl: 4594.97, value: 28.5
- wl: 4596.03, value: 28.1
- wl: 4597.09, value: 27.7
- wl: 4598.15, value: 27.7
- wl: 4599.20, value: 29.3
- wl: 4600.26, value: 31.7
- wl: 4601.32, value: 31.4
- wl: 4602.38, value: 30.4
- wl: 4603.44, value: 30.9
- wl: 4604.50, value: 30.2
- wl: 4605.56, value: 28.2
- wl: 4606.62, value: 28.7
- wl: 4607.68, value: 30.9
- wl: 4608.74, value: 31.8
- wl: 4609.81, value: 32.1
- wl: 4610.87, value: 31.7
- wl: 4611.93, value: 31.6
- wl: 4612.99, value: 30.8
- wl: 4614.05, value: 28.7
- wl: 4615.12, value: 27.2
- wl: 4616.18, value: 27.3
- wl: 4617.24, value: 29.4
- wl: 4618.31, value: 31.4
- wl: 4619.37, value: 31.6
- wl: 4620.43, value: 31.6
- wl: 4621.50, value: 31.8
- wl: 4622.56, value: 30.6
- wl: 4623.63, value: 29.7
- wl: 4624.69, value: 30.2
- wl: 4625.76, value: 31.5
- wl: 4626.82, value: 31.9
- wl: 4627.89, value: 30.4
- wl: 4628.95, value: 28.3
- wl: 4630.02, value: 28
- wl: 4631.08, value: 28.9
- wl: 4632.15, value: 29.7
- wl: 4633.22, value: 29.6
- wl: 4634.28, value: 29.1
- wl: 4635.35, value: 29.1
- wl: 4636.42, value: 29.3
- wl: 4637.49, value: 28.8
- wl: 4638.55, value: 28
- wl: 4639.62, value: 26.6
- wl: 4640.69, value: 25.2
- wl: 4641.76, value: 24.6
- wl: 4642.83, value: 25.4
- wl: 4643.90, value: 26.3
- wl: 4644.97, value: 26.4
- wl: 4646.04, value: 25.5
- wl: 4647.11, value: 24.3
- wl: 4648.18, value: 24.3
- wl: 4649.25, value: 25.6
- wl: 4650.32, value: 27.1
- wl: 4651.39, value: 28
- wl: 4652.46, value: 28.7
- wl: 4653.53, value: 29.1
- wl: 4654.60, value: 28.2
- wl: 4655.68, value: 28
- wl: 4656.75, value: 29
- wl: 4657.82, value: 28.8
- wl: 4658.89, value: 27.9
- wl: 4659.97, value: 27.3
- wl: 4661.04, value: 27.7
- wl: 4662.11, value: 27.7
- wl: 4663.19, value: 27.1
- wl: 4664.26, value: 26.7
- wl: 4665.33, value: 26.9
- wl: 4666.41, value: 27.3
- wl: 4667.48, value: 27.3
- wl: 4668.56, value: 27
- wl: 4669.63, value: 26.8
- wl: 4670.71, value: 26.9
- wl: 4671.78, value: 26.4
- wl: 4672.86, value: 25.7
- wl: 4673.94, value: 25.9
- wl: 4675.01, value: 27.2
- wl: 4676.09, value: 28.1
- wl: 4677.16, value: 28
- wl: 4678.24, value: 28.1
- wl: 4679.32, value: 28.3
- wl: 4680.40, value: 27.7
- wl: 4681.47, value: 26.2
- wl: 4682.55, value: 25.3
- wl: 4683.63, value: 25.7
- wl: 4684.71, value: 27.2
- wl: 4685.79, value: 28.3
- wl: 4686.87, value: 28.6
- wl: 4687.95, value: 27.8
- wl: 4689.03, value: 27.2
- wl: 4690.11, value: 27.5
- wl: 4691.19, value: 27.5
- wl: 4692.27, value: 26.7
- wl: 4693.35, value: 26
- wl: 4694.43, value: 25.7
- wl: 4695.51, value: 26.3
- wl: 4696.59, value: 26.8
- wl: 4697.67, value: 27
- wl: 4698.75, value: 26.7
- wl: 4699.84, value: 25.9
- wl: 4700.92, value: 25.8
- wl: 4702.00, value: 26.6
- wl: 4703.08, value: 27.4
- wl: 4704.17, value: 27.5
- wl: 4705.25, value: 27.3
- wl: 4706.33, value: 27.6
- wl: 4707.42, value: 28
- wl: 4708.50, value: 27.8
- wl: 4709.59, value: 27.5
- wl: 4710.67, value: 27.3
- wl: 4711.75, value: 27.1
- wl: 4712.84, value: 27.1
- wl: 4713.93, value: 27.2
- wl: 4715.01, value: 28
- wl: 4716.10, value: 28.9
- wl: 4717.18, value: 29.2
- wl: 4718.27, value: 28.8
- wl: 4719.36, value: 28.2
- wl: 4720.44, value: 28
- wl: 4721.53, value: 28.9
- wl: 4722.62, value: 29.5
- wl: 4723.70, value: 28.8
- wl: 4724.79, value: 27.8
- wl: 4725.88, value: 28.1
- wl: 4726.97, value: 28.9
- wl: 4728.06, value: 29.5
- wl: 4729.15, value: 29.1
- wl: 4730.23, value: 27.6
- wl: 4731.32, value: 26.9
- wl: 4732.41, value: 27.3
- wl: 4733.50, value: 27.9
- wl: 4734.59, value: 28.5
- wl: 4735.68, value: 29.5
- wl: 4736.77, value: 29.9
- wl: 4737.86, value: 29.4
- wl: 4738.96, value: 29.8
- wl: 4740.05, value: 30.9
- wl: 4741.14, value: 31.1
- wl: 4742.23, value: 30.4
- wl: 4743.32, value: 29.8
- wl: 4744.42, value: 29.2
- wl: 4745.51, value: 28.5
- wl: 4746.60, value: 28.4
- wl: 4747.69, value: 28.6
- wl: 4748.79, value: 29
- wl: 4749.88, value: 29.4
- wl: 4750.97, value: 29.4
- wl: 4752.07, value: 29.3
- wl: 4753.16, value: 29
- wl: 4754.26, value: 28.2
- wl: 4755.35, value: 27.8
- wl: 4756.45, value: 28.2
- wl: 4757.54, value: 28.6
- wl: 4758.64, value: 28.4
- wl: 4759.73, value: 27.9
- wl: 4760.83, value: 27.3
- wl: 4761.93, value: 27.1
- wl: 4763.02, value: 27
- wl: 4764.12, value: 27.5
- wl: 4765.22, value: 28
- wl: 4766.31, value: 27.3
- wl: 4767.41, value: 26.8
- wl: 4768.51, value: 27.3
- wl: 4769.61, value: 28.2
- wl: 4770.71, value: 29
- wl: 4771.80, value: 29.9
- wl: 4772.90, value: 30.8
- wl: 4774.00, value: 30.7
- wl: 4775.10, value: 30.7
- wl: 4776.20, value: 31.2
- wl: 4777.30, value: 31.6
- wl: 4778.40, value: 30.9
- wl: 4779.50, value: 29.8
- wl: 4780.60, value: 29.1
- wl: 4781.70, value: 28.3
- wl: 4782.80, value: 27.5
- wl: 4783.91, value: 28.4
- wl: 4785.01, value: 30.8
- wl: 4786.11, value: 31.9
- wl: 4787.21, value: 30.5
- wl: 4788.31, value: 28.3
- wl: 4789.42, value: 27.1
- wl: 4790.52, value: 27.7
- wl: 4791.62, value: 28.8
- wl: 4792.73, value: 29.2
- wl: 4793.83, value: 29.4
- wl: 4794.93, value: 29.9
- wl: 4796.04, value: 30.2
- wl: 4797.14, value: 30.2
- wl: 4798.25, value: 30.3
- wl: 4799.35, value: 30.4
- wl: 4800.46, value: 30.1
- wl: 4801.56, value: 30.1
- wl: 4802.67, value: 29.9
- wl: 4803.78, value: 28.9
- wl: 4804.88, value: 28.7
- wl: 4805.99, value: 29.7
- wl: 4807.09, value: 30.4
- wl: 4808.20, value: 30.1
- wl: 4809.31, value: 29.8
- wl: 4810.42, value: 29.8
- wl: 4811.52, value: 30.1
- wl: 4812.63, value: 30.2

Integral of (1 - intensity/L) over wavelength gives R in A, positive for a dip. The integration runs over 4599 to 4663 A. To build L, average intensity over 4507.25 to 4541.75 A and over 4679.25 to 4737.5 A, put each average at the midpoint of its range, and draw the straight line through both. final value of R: -3.6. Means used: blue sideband 26.9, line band 28.9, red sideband 27.6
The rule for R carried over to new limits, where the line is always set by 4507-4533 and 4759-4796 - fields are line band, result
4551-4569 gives -0.75 A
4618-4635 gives -1.39 A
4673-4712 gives 1.81 A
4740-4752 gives -0.28 A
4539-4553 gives 0.32 A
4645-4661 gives 0.50 A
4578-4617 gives -1.80 A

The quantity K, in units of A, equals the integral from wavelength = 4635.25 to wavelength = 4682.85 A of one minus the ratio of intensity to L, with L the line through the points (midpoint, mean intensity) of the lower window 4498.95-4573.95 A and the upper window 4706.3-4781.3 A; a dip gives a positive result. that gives 1.8 A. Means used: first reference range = 27.4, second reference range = 28.7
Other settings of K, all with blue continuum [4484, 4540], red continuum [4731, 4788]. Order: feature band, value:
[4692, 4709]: 1.1 A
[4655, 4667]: 0.3 A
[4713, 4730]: 0.1 A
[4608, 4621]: -1.2 A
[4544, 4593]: -0.6 A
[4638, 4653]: 1.1 A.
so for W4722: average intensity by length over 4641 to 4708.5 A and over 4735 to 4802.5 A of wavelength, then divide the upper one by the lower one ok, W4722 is 1.08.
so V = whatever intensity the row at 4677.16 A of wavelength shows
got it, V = 28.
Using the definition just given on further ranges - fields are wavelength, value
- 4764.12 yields 27.5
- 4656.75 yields 29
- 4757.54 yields 28.6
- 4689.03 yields 27.2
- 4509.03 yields 29.4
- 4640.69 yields 25.2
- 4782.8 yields 27.5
